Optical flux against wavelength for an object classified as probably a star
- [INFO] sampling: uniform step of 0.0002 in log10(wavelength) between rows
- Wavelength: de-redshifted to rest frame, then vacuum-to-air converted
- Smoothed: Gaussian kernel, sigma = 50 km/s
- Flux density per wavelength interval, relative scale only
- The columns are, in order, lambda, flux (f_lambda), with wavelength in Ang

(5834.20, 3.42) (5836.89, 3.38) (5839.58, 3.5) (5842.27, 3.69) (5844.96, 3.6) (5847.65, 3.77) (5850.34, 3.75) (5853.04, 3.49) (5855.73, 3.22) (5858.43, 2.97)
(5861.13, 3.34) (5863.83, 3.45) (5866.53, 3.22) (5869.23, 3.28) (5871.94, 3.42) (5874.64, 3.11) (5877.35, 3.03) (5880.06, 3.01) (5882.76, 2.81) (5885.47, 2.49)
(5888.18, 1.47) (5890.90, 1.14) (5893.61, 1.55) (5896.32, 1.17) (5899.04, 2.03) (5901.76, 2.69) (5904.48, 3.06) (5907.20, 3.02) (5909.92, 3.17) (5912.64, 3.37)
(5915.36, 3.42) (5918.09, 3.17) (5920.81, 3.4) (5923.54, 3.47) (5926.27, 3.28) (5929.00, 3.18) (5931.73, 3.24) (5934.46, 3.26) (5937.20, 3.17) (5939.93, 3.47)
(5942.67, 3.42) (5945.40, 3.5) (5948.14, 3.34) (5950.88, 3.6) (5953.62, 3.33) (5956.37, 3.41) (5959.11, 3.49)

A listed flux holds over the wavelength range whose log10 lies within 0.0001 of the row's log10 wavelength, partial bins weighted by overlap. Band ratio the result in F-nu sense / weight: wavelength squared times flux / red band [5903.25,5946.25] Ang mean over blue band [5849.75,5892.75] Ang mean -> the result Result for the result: 1.15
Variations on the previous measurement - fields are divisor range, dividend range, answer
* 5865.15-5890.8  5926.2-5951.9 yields 1.23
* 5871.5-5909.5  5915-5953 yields 1.40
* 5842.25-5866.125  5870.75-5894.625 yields 0.72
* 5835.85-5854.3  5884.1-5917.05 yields 0.68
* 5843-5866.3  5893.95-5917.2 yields 0.80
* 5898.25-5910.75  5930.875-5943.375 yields 1.19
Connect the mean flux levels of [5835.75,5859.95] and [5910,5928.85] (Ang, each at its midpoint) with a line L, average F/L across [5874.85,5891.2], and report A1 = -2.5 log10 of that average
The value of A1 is 0.36 mag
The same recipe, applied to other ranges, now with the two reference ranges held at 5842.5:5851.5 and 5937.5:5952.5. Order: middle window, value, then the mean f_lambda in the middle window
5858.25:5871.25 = 0.117 mag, 3.28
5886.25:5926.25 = 0.333 mag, 2.6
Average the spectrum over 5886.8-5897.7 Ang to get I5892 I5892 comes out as 1.34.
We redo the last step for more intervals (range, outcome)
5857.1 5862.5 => 3.16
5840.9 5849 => 3.69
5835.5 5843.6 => 3.52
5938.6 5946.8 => 3.46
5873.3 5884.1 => 2.99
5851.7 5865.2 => 3.29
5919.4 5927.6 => 3.38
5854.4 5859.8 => 3.09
